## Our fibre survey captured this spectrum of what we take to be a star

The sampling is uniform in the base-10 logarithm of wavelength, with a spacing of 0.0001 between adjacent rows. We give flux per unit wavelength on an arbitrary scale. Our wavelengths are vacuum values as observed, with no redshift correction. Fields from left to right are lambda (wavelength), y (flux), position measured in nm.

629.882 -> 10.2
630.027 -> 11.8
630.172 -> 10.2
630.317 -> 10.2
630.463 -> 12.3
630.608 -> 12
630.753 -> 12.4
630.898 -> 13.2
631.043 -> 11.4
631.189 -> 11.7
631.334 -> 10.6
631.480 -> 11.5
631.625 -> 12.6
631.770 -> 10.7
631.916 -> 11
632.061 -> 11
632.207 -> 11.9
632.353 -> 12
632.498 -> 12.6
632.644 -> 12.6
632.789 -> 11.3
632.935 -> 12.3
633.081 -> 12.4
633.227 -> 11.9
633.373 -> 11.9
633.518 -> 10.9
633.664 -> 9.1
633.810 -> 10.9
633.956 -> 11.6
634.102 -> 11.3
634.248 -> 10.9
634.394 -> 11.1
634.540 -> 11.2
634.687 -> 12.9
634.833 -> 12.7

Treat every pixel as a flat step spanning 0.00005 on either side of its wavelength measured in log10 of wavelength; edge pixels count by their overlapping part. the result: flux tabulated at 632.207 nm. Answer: 11.9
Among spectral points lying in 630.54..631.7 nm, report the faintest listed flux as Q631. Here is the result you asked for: 10.6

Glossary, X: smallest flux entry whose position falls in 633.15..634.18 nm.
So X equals 9.1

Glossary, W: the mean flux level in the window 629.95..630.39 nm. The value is 10.7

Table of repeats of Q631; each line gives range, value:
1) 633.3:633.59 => 10.9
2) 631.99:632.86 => 11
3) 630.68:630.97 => 12.4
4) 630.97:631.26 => 11.4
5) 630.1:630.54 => 10.2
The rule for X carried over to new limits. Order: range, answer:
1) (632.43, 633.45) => 11.3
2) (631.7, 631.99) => 10.7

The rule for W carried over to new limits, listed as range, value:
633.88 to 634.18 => 11.4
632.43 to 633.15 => 12.2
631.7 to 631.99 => 10.9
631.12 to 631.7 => 11.6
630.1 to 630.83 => 11.4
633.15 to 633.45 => 11.9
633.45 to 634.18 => 10.8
